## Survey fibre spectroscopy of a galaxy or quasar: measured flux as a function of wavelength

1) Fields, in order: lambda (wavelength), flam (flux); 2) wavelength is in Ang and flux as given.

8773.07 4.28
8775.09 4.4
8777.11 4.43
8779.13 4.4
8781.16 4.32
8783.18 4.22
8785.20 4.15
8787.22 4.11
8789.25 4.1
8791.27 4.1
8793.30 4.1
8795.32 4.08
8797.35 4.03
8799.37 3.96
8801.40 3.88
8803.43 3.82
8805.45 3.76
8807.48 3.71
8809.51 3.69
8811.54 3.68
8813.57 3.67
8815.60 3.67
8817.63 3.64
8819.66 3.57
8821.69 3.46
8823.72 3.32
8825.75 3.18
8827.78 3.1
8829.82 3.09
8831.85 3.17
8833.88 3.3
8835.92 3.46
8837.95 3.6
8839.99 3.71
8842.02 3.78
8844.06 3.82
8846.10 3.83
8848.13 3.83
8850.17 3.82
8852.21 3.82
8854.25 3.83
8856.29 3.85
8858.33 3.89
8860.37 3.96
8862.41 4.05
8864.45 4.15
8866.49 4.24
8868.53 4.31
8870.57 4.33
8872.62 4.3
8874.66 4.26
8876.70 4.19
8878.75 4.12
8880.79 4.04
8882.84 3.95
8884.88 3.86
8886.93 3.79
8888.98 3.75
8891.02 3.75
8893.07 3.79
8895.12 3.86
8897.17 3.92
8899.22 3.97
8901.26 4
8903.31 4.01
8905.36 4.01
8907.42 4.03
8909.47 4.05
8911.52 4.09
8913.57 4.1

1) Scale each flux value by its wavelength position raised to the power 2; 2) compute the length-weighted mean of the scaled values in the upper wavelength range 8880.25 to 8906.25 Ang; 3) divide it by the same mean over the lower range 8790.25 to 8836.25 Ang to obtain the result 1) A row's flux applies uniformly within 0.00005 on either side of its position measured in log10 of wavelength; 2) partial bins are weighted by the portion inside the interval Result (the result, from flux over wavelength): 1.1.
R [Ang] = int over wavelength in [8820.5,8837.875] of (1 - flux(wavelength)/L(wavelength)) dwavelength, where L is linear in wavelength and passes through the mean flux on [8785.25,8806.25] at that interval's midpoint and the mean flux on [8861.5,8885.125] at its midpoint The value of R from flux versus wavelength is 3.4 Ang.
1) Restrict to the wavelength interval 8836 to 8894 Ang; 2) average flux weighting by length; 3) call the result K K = 3.94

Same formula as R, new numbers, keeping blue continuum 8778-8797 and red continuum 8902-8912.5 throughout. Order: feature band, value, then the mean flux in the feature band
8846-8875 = 0.4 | 4.03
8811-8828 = 2.7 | 3.49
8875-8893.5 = 0.6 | 3.93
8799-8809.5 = 0.9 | 3.8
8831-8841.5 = 1.7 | 3.47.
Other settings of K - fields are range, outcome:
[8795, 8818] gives 3.79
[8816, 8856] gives 3.55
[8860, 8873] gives 4.2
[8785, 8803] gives 4.04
